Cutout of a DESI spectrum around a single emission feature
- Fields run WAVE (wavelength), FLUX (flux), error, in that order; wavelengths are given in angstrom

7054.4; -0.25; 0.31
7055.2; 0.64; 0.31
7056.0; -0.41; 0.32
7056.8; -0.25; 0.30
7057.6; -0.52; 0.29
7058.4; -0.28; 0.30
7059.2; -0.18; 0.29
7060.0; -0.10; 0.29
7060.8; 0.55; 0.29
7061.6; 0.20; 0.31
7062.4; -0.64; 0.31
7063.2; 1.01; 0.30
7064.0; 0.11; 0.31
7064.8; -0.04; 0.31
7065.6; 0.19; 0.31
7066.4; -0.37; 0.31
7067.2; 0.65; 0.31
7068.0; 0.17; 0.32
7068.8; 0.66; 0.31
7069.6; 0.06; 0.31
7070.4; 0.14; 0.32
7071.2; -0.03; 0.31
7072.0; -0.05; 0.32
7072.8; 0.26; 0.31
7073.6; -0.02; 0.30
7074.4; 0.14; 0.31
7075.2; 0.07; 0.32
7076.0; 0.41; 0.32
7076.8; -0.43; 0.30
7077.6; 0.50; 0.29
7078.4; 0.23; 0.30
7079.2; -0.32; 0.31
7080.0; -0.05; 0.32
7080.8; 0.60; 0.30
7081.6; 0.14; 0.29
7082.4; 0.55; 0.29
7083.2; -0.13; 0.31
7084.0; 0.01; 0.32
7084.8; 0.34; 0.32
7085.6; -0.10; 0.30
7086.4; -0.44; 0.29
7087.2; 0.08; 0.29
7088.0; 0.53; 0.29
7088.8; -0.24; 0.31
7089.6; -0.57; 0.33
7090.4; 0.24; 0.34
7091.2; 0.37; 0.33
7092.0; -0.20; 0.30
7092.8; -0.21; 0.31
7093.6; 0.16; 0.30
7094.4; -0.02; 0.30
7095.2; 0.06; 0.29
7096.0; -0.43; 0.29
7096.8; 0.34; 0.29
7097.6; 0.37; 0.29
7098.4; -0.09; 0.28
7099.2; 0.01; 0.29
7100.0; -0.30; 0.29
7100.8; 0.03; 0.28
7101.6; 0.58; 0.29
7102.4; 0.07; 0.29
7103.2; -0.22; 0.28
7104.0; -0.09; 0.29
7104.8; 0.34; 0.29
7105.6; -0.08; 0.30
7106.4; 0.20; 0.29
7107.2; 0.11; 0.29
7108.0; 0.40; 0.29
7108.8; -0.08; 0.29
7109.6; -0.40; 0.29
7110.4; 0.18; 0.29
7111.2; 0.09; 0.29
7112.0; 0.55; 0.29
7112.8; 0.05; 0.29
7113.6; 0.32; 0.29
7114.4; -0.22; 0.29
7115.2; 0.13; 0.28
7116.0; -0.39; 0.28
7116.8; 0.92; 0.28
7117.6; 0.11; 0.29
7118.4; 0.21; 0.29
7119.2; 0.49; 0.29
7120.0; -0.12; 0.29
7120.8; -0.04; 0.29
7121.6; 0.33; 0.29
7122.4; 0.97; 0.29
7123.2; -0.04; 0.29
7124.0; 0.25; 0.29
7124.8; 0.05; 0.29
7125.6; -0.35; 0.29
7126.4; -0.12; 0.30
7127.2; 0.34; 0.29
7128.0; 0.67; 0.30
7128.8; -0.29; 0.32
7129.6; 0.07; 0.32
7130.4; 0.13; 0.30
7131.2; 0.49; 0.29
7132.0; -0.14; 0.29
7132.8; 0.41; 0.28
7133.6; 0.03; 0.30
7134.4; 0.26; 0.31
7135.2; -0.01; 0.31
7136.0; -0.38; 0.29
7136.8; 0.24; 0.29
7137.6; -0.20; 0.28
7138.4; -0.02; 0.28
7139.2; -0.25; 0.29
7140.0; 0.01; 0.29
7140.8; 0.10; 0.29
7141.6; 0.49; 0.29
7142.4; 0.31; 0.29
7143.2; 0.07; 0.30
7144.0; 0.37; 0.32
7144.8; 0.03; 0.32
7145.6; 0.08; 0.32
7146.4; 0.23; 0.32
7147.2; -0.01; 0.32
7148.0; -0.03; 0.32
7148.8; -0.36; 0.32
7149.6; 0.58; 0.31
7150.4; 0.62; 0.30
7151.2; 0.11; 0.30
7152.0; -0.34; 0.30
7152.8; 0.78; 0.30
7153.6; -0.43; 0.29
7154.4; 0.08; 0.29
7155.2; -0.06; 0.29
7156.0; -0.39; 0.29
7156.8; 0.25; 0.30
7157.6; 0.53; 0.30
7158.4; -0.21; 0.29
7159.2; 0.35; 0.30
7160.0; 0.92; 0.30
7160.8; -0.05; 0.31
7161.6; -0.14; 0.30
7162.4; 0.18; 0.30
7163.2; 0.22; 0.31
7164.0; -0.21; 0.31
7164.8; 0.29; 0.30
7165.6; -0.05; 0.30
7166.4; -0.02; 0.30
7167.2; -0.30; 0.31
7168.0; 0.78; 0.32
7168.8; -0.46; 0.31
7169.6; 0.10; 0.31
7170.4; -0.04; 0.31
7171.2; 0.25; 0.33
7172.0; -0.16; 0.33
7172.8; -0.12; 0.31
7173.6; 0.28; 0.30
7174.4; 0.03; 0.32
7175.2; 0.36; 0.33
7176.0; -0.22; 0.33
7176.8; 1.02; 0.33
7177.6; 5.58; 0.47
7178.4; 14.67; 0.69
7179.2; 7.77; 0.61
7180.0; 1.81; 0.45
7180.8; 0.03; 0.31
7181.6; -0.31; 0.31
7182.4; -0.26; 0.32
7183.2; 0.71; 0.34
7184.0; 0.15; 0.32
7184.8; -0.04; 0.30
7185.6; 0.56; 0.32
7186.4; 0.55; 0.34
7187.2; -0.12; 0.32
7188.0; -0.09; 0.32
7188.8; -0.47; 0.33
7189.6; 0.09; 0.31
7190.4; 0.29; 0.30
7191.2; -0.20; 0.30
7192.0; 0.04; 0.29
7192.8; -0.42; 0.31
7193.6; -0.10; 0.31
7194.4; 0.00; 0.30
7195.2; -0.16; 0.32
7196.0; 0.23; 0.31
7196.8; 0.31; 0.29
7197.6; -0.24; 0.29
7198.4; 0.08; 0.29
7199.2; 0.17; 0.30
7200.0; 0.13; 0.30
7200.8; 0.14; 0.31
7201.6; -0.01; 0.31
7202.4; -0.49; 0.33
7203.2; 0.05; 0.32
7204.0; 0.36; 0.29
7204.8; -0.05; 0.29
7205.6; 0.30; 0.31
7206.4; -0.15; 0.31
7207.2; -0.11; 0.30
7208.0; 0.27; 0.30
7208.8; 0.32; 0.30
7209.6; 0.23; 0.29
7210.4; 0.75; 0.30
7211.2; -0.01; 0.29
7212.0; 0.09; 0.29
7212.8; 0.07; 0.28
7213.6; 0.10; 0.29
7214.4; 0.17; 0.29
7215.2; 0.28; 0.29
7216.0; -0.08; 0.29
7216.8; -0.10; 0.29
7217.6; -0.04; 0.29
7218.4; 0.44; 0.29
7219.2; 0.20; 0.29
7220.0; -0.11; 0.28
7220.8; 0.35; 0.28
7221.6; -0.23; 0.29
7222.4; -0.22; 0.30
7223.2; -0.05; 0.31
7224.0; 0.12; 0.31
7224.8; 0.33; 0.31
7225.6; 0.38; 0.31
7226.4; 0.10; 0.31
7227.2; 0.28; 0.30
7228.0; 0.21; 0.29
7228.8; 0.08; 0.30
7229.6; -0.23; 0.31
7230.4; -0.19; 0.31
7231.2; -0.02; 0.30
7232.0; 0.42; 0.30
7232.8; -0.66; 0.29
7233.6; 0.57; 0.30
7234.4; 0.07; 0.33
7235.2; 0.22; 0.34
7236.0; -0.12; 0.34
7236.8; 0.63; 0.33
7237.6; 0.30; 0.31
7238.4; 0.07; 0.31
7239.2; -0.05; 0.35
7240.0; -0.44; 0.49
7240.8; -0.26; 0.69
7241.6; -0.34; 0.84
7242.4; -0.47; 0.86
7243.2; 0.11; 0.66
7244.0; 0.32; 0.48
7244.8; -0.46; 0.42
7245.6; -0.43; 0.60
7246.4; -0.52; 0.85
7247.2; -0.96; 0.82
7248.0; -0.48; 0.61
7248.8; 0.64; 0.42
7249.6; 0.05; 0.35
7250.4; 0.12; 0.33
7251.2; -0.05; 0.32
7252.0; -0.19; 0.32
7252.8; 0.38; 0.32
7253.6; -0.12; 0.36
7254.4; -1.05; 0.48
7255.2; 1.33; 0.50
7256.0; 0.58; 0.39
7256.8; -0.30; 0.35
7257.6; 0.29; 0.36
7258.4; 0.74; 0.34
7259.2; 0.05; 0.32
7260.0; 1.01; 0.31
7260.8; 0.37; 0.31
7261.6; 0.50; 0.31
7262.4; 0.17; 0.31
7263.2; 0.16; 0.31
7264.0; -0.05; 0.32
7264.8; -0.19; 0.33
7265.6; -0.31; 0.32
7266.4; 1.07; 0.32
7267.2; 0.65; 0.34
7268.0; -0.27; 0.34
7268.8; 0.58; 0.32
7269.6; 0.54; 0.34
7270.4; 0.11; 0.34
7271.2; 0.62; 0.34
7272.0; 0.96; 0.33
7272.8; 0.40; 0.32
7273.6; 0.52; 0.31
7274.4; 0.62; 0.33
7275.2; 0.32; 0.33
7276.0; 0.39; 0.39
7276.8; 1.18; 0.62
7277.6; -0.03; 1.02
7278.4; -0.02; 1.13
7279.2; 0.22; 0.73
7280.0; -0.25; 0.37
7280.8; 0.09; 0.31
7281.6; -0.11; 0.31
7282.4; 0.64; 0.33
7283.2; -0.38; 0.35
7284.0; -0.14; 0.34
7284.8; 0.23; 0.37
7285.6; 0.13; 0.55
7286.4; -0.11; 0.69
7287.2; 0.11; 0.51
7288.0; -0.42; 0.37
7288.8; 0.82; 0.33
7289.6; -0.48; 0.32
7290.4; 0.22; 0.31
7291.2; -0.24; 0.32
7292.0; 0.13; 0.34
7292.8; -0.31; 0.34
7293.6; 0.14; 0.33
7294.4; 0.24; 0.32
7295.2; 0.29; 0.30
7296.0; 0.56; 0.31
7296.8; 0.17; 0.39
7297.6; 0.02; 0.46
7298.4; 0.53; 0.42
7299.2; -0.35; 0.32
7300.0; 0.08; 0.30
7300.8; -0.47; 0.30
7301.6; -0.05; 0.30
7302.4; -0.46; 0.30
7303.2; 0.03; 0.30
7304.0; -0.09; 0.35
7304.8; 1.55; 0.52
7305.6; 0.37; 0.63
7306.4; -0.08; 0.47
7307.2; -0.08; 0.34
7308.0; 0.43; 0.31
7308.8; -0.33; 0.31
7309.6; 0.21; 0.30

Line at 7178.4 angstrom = H-alpha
